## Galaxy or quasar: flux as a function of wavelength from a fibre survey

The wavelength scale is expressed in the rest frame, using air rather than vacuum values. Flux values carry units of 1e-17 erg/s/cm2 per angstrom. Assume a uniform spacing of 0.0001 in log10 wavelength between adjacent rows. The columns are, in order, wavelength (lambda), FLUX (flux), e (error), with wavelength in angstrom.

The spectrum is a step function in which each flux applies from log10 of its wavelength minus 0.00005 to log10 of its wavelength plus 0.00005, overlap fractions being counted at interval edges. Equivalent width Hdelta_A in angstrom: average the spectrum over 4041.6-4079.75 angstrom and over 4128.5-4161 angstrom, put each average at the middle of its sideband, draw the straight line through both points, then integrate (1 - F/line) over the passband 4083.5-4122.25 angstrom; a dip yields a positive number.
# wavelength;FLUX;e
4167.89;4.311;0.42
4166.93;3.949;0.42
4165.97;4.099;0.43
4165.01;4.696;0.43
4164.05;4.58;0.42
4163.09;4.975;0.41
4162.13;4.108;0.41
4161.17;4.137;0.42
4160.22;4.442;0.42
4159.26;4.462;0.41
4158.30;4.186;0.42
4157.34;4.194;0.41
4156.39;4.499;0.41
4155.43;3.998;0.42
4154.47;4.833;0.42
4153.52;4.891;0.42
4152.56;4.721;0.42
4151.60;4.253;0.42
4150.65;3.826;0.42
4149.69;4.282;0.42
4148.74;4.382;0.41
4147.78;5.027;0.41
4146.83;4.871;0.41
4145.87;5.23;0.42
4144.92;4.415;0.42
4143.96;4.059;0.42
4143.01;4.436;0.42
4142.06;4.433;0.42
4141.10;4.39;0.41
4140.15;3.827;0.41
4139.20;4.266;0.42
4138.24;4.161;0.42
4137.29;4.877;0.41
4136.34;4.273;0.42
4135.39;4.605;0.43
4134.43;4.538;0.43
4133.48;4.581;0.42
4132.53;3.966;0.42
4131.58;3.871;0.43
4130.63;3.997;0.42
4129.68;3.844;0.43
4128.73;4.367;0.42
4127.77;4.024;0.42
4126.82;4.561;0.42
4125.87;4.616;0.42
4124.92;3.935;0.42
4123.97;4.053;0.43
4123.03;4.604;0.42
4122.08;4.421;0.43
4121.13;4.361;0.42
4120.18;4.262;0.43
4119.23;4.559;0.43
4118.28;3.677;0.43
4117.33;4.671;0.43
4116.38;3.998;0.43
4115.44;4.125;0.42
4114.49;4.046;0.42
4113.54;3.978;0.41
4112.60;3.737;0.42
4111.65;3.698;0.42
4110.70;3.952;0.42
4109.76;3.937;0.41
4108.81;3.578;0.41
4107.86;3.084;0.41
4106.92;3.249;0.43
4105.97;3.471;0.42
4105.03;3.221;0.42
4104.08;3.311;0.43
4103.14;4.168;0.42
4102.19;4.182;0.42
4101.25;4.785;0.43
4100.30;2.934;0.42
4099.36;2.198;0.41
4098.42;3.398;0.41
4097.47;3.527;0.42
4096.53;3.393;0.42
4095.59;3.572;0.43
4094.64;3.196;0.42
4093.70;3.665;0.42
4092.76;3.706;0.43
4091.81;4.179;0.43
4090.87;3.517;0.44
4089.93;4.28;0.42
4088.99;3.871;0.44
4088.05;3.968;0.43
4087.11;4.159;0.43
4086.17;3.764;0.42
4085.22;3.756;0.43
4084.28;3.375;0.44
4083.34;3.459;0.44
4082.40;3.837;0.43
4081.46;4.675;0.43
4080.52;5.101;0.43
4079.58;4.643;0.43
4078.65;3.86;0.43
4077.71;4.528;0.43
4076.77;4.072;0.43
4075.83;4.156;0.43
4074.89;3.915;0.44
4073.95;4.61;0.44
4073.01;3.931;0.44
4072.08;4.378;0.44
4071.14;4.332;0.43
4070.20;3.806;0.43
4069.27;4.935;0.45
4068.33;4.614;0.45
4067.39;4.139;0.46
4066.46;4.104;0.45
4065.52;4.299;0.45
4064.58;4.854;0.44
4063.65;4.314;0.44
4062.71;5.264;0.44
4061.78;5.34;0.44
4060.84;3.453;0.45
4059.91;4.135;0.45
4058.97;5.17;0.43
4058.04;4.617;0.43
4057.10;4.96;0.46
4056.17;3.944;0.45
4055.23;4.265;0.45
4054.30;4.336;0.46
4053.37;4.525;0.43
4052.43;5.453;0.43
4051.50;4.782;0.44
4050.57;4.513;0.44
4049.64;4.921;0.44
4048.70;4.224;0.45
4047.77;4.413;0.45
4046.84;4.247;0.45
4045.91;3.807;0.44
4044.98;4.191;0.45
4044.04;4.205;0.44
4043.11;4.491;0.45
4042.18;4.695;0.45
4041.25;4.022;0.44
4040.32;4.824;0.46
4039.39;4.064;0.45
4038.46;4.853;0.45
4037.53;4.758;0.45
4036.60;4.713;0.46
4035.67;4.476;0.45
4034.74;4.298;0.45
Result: 5.5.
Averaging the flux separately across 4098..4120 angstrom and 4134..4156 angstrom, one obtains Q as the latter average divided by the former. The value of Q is 1.2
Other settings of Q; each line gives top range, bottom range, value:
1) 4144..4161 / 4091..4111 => 1.26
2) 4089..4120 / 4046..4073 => 0.83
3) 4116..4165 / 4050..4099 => 1.04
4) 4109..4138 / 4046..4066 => 0.92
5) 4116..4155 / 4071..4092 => 1.06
